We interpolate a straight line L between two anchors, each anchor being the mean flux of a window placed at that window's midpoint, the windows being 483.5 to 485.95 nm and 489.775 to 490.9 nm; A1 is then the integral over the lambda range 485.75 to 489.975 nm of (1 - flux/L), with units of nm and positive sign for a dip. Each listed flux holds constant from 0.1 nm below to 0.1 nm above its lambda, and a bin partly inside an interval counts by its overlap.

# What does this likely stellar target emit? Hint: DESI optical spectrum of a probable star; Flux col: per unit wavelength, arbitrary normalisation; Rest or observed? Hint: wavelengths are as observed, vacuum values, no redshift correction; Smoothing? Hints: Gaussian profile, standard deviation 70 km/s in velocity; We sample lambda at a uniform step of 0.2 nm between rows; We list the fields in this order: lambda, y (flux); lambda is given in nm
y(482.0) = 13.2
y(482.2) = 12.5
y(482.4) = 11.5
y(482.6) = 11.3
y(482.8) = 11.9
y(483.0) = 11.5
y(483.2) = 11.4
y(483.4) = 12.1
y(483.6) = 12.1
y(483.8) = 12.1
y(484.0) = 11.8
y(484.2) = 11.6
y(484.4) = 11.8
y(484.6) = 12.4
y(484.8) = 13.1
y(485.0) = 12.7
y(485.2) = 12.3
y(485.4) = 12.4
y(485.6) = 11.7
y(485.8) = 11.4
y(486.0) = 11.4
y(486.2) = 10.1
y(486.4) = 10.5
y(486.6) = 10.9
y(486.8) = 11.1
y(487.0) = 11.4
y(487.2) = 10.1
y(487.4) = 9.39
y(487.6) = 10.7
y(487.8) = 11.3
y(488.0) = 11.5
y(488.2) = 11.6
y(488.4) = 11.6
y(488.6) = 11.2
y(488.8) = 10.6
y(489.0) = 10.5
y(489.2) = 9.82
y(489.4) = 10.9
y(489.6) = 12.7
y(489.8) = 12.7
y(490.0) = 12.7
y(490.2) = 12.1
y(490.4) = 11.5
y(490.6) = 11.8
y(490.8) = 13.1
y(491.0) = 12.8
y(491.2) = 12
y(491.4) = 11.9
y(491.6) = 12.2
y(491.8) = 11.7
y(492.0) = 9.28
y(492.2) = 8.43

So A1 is 0.40 nm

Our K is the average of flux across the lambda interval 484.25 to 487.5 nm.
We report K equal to 11.4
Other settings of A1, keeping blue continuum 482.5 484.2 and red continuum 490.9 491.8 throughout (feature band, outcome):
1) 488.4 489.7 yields 0.11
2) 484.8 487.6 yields 0.16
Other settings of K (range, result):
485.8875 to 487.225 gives 10.8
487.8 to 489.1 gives 11.2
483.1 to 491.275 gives 11.6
